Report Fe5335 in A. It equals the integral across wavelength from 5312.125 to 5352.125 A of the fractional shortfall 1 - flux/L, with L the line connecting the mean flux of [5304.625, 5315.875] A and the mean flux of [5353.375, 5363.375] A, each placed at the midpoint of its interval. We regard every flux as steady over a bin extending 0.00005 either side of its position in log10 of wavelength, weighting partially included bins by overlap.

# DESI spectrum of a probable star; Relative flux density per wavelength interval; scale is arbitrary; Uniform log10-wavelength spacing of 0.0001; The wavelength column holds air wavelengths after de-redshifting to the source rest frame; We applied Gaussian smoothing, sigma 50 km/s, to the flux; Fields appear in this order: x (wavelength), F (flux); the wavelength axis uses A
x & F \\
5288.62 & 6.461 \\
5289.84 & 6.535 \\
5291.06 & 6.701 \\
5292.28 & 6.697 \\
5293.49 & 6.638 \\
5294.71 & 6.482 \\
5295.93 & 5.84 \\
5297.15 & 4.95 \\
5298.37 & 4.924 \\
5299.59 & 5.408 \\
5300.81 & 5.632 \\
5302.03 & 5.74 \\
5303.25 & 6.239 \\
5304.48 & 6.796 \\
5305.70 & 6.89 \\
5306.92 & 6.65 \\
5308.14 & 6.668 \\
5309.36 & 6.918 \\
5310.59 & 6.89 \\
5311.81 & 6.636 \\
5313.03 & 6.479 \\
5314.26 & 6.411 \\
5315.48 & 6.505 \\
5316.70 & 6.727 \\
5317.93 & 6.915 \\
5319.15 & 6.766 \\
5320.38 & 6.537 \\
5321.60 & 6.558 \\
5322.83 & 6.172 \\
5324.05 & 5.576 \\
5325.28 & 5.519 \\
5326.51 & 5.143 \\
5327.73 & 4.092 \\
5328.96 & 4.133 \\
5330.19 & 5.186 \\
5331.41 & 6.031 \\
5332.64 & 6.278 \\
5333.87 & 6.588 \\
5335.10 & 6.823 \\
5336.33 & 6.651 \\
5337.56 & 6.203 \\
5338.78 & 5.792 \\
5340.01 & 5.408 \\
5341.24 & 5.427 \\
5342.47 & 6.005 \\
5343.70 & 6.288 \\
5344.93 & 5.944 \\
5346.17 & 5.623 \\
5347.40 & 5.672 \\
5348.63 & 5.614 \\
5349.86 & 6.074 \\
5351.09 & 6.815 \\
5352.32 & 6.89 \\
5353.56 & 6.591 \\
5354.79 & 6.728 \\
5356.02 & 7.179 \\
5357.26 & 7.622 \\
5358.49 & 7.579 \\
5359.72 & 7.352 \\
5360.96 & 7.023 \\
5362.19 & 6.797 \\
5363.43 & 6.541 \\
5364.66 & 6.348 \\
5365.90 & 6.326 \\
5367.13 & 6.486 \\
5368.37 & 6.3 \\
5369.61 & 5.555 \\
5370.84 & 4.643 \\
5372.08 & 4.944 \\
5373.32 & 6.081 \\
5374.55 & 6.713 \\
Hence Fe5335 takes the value 5.0 A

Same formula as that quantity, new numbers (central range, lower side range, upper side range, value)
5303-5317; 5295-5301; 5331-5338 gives -2.3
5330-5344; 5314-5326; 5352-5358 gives 1.3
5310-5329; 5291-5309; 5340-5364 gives 0.4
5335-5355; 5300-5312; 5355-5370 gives 1.7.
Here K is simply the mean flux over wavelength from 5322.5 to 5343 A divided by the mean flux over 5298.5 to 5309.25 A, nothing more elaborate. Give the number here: 0.92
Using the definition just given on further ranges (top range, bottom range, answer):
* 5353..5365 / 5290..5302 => 1.18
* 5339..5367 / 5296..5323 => 1.02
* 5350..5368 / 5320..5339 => 1.18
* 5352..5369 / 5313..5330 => 1.15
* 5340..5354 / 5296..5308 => 1.02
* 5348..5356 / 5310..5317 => 0.98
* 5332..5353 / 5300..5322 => 0.94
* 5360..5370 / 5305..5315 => 0.97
